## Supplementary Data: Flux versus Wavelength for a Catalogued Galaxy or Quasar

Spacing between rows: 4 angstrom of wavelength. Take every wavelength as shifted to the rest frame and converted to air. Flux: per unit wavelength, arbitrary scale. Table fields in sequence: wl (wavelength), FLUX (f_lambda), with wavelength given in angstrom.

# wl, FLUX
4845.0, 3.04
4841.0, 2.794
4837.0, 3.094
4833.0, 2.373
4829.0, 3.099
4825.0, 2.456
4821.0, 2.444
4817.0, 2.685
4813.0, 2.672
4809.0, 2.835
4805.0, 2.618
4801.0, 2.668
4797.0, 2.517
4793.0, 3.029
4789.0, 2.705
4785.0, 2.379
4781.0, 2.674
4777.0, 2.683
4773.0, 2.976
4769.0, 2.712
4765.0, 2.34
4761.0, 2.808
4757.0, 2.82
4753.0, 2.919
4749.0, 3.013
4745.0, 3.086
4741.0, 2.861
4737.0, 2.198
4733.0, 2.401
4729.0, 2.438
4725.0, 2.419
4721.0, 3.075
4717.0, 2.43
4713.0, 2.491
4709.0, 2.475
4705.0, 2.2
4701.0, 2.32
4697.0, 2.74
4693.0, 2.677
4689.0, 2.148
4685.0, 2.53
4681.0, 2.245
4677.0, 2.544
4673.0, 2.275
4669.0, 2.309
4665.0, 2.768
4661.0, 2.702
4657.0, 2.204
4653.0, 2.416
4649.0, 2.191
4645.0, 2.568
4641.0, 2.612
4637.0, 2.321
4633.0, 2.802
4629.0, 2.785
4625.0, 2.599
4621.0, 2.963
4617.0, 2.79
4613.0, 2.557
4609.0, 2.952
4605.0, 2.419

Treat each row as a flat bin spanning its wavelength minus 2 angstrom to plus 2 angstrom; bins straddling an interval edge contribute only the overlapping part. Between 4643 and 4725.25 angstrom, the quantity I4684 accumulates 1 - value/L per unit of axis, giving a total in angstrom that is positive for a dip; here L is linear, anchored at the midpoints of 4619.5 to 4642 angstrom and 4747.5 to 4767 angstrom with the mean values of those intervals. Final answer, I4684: 7.69 angstrom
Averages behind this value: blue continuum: 2.68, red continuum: 2.77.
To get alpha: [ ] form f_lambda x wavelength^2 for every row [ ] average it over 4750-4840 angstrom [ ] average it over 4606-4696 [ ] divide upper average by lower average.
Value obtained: 1.1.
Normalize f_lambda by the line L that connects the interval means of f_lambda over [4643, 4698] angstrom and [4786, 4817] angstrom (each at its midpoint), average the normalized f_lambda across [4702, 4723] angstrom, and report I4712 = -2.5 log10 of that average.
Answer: 0.00 mag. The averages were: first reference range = 2.45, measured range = 2.52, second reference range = 2.71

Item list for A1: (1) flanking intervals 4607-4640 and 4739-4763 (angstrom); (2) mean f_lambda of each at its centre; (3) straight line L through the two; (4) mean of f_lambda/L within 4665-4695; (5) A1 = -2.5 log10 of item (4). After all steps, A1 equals 0.163 mag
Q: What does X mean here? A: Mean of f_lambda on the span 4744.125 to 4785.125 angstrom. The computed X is 2.77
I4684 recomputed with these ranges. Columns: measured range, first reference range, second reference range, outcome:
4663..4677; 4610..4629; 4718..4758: 1.4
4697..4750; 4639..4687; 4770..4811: 0.1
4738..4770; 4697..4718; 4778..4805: -3.2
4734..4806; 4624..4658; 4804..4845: -1.6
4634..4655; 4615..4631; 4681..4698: 1.9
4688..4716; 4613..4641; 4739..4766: 3.4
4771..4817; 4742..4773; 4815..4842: 1.0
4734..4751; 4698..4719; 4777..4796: -1.6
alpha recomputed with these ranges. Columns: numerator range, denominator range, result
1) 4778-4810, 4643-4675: 1.17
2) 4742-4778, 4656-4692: 1.21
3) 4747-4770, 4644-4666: 1.18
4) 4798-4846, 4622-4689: 1.17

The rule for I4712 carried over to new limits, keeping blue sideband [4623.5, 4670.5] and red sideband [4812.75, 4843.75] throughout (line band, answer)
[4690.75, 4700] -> -0.032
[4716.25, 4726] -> -0.037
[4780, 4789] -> 0.049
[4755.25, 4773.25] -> -0.024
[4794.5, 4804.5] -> 0.026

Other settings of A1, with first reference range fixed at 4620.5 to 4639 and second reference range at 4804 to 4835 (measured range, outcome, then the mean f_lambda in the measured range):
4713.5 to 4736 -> 0.05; 2.53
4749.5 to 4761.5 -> -0.09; 2.87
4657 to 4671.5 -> 0.06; 2.53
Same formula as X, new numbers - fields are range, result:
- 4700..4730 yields 2.49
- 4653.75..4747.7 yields 2.5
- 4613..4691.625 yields 2.52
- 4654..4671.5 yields 2.48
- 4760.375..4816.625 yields 2.68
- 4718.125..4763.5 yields 2.72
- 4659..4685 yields 2.48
